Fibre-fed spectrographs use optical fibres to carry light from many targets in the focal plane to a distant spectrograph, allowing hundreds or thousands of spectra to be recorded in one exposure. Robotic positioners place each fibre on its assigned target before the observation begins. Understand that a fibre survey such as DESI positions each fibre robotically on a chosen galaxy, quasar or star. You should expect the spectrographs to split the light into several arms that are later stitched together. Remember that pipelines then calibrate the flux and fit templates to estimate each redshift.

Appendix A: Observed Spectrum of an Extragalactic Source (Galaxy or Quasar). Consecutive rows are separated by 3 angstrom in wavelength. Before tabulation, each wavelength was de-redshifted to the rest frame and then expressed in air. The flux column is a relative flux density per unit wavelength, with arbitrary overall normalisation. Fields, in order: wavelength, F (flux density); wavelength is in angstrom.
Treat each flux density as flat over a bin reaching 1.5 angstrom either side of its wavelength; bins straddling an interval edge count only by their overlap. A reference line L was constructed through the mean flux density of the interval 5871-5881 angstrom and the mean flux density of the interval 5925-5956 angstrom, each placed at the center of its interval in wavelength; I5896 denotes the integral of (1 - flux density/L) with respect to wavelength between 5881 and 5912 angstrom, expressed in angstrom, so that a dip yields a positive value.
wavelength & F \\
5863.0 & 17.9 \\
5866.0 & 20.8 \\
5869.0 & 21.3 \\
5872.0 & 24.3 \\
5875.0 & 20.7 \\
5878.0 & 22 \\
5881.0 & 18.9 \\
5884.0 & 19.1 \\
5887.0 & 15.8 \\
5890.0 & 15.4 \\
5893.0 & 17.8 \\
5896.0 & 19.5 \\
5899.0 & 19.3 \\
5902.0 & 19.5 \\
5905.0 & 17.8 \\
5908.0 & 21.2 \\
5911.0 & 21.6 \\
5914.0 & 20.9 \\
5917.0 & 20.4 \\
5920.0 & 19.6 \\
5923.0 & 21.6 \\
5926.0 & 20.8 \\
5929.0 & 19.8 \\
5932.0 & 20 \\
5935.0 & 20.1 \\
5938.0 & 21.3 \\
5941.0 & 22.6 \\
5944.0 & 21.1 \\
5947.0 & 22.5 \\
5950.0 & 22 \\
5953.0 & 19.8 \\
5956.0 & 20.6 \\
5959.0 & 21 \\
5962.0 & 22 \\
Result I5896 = 4.1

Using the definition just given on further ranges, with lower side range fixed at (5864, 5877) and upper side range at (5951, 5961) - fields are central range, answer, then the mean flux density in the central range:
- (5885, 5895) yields 2.2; 16.6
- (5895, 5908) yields 1.2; 19.3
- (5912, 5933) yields 0.5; 20.5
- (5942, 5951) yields -0.5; 21.9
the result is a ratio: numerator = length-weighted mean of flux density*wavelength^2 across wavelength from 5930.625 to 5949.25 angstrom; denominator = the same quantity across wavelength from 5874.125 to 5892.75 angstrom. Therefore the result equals 1.17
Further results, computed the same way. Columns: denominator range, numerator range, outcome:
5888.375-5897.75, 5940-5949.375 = 1.27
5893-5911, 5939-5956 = 1.12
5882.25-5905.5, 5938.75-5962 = 1.21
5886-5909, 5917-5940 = 1.13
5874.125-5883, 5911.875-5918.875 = 1.02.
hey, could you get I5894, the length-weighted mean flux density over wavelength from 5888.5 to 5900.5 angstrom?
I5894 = 18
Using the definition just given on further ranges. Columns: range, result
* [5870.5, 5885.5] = 21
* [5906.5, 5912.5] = 21.4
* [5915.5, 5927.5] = 20.6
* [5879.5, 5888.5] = 17.9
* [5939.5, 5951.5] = 22.1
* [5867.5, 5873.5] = 22.8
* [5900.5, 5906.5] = 18.7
